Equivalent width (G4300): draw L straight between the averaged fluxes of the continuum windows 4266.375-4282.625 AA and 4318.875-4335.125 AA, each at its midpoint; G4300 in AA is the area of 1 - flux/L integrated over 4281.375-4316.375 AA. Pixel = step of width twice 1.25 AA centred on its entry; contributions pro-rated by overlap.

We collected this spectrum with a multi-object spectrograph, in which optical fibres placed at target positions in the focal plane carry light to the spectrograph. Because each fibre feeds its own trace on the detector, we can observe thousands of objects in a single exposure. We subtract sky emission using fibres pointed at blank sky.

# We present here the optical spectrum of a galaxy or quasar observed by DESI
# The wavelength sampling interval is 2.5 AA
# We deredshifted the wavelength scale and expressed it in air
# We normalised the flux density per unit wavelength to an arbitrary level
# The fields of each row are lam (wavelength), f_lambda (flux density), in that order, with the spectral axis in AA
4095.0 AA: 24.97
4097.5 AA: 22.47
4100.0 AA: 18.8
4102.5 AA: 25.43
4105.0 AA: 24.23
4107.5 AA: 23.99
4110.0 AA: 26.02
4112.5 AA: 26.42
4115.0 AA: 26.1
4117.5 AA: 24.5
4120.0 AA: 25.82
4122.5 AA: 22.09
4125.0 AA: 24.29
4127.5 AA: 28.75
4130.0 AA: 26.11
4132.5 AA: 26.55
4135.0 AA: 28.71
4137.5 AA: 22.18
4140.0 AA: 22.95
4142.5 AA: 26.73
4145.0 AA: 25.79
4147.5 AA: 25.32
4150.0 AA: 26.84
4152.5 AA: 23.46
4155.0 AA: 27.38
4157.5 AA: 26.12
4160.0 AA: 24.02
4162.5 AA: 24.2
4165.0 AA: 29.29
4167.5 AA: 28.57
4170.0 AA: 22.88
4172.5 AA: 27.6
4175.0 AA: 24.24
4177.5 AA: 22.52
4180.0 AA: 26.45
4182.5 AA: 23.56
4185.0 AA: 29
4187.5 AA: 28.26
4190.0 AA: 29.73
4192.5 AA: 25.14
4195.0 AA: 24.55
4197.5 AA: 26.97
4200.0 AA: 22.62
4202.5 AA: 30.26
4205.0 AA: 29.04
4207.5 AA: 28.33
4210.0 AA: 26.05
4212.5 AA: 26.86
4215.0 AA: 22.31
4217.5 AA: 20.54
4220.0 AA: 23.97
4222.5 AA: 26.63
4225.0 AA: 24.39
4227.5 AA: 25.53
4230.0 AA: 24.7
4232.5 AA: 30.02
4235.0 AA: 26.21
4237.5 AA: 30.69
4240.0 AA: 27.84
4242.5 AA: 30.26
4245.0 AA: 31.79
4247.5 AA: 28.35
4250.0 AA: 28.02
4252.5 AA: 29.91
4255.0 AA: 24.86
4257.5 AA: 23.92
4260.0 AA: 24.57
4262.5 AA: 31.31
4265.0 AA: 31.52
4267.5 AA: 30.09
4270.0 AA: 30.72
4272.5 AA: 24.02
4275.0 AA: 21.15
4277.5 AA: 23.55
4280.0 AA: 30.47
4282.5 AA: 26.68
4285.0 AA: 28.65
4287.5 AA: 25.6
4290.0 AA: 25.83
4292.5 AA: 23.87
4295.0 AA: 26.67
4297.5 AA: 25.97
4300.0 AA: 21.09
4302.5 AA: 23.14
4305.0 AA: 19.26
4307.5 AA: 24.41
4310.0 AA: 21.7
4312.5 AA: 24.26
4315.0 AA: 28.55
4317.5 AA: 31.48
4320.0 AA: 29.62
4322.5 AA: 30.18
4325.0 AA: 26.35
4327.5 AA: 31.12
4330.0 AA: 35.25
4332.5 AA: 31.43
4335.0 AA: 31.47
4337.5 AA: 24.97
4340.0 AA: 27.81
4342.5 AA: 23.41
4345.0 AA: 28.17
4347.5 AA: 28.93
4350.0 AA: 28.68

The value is 4.65 AA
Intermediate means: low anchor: 26.6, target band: 24.7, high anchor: 30.7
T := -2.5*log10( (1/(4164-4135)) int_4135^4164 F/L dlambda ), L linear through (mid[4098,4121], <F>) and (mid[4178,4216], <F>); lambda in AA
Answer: 0.011 mag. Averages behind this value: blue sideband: 24.5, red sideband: 26.6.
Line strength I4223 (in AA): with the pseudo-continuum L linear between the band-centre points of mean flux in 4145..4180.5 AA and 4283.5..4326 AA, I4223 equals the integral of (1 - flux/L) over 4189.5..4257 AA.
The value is -3.0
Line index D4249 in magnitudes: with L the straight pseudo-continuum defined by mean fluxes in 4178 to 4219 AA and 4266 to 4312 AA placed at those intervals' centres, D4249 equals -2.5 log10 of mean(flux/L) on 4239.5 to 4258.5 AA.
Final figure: -0.10 mag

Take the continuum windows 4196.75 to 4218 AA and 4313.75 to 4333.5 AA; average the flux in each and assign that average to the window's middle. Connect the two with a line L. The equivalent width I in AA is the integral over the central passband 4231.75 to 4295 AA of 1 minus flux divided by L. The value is 1.3 AA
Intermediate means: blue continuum 26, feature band 27.6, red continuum 30.5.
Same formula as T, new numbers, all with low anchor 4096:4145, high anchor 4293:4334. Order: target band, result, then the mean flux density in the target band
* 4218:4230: 0.05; 24.8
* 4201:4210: -0.11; 28.6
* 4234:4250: -0.12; 29.1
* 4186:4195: -0.07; 27.3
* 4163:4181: -0.02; 25.9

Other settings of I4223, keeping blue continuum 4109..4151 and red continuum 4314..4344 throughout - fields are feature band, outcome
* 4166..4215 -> 0.7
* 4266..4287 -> 1.0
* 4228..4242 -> -0.2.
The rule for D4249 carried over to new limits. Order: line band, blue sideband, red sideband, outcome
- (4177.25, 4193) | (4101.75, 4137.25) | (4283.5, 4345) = -0.03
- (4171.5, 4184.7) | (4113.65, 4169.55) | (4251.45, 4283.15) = 0.04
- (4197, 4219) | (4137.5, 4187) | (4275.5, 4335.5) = 0.01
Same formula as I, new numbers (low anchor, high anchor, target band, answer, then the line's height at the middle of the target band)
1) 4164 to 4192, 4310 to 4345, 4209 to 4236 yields 1.9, 27.1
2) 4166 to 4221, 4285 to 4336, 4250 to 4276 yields -0.8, 26.5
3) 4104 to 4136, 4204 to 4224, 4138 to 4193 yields -0.7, 25.5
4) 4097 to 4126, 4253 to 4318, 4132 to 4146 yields -0.5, 24.5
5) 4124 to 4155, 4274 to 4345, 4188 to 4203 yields -0.2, 26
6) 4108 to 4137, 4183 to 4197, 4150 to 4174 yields 0.5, 26.6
